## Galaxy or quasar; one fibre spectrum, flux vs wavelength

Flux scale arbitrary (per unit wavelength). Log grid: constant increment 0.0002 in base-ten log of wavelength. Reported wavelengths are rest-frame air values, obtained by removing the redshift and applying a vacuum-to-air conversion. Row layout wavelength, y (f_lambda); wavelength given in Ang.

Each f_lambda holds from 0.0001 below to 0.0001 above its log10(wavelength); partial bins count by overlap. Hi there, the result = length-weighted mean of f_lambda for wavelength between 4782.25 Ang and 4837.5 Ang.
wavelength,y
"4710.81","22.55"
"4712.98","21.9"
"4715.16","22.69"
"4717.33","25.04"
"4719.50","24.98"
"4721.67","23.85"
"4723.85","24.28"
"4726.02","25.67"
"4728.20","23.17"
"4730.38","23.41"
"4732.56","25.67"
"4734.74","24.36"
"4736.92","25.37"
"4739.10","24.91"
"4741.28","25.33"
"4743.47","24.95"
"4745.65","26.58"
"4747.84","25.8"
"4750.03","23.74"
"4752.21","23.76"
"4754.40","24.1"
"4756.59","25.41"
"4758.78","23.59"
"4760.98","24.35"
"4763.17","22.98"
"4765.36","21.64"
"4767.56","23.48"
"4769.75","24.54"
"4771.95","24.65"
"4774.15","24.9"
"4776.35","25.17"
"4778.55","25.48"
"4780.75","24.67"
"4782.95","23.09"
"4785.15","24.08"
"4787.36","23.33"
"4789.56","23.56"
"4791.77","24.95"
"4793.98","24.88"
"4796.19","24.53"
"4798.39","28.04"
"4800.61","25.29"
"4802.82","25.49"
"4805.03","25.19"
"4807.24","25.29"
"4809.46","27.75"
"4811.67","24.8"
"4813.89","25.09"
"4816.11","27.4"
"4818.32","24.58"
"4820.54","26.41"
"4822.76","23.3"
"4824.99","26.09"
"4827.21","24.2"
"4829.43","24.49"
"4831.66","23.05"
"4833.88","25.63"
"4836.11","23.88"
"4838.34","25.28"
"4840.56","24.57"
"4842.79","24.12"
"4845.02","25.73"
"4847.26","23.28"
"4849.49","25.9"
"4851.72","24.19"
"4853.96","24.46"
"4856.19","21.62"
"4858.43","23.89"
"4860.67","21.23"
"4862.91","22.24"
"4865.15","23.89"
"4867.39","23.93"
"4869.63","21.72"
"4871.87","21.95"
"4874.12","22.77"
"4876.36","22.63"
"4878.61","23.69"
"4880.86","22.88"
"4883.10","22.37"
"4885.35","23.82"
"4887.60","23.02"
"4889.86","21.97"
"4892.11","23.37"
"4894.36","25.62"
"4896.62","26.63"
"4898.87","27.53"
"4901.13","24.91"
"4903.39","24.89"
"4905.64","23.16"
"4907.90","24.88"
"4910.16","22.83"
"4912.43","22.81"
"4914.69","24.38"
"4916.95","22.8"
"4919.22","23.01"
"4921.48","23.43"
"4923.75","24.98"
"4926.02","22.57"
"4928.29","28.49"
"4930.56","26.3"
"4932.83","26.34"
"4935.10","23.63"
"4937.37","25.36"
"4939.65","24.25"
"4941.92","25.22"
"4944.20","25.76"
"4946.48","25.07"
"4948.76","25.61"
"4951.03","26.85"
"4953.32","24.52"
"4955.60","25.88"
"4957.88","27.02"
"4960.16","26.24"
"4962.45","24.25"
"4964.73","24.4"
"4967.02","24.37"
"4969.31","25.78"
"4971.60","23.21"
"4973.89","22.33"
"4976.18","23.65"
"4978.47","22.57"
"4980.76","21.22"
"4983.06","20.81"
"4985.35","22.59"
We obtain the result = 25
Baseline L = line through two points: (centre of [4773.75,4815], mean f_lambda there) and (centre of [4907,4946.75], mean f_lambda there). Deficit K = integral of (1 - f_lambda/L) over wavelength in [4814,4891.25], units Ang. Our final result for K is 3.1 Ang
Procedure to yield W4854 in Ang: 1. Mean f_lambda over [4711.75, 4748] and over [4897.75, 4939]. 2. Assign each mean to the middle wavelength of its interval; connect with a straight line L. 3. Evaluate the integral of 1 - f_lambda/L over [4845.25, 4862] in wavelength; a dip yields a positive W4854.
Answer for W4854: 0.6 Ang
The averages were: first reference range 24.5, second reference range 24.6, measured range 23.6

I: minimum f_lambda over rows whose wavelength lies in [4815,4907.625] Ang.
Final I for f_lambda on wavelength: 21.23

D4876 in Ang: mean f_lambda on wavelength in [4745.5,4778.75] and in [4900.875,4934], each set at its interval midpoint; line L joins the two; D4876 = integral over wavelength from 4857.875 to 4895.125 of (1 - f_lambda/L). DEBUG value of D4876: 2.13 Ang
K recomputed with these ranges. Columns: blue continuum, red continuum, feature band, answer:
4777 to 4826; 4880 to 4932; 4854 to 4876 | 1.71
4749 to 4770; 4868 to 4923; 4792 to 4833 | -2.80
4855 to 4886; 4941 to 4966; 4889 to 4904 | -0.90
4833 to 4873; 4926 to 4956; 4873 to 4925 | 1.73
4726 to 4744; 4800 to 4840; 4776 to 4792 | 0.48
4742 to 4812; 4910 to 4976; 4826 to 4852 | 0.18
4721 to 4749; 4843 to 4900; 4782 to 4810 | -0.78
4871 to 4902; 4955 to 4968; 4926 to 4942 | -0.44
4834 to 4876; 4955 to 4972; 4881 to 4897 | 0.32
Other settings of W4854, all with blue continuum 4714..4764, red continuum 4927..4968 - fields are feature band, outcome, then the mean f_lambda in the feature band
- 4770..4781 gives -0.12 Ang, 25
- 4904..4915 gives 0.75 Ang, 23.6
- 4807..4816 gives -0.39 Ang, 25.9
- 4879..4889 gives 0.86 Ang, 23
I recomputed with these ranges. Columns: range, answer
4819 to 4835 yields 23.05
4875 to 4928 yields 21.97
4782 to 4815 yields 23.09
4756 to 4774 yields 21.64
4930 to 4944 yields 23.63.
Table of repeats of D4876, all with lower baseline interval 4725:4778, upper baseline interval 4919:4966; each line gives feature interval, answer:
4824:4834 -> 0.09 Ang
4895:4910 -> -0.06 Ang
